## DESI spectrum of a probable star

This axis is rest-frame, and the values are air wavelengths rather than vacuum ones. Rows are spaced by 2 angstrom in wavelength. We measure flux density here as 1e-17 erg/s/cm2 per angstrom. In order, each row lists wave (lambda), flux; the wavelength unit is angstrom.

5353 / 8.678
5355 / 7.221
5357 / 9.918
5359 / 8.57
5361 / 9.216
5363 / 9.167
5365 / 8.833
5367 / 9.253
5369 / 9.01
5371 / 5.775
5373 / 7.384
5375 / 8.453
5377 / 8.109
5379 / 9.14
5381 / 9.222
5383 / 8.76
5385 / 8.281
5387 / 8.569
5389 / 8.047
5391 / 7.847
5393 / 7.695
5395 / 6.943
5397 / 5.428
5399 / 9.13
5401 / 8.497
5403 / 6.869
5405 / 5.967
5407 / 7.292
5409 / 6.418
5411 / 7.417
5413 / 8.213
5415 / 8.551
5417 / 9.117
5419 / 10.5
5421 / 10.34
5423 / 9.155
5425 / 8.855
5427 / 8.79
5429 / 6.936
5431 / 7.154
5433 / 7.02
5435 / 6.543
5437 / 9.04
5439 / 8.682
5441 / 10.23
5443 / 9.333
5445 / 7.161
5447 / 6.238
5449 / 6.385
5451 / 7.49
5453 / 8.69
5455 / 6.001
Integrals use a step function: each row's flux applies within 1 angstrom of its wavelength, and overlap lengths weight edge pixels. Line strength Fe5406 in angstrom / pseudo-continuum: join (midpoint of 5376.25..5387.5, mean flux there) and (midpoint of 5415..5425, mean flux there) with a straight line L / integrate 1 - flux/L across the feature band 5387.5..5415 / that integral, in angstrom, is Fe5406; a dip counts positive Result 5.1 angstrom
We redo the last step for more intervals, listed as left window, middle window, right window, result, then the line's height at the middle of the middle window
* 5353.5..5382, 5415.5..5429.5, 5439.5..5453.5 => -1.8 angstrom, 8.11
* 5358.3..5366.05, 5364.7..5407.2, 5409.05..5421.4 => 4.5 angstrom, 8.87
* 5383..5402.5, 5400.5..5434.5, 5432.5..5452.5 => -0.8 angstrom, 7.85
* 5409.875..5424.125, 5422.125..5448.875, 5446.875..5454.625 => 0.0 angstrom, 8.03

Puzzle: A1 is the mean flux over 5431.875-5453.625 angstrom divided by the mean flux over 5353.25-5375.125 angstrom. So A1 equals 0.9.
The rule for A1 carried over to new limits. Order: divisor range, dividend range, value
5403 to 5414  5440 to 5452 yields 1.11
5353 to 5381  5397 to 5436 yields 0.94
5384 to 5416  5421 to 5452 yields 1.06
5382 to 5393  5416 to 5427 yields 1.15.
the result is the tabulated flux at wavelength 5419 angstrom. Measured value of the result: 10.5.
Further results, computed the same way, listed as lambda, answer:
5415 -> 8.551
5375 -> 8.453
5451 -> 7.49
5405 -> 5.967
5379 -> 9.14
